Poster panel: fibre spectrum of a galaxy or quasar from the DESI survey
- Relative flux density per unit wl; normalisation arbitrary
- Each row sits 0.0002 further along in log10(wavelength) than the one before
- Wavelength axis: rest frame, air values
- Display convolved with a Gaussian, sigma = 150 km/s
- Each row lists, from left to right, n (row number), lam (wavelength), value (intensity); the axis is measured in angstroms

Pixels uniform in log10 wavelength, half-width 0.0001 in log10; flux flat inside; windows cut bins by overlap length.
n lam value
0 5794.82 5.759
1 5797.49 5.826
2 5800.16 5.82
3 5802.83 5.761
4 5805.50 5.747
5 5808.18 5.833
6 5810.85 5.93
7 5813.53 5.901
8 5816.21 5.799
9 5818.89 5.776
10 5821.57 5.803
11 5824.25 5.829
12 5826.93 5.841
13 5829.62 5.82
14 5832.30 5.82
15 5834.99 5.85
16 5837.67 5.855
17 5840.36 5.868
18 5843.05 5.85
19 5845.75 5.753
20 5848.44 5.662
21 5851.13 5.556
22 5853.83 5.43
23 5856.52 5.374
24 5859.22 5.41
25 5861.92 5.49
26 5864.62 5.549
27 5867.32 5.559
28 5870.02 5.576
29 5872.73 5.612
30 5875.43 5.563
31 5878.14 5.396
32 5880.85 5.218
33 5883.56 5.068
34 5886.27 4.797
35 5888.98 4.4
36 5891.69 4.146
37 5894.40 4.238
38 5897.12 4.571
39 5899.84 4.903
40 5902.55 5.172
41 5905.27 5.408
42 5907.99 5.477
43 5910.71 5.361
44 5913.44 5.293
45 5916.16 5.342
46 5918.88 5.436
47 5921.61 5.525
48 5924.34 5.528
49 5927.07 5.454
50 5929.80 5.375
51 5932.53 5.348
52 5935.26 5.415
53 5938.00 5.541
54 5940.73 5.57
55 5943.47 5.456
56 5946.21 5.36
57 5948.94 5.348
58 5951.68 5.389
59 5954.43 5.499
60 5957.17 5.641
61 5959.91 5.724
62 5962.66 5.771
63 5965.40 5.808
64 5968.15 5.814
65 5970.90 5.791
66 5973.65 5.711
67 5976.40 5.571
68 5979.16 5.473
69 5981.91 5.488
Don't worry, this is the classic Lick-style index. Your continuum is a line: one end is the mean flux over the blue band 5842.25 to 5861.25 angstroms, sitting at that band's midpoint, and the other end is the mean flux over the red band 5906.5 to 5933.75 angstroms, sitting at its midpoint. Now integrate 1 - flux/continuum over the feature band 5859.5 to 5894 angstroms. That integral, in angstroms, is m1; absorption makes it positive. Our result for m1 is 2.1 angstroms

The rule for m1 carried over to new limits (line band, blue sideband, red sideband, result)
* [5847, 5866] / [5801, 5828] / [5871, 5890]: -0.32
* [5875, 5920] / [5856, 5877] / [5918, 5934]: 3.66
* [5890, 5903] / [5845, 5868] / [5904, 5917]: 2.05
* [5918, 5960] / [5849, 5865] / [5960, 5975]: 1.68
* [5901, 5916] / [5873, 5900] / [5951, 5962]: -0.74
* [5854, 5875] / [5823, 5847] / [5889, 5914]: -0.34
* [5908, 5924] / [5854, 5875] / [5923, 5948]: 0.17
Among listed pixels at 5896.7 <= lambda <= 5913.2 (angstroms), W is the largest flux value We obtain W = 5.477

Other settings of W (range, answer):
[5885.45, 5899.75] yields 4.797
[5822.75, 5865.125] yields 5.868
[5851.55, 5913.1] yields 5.612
